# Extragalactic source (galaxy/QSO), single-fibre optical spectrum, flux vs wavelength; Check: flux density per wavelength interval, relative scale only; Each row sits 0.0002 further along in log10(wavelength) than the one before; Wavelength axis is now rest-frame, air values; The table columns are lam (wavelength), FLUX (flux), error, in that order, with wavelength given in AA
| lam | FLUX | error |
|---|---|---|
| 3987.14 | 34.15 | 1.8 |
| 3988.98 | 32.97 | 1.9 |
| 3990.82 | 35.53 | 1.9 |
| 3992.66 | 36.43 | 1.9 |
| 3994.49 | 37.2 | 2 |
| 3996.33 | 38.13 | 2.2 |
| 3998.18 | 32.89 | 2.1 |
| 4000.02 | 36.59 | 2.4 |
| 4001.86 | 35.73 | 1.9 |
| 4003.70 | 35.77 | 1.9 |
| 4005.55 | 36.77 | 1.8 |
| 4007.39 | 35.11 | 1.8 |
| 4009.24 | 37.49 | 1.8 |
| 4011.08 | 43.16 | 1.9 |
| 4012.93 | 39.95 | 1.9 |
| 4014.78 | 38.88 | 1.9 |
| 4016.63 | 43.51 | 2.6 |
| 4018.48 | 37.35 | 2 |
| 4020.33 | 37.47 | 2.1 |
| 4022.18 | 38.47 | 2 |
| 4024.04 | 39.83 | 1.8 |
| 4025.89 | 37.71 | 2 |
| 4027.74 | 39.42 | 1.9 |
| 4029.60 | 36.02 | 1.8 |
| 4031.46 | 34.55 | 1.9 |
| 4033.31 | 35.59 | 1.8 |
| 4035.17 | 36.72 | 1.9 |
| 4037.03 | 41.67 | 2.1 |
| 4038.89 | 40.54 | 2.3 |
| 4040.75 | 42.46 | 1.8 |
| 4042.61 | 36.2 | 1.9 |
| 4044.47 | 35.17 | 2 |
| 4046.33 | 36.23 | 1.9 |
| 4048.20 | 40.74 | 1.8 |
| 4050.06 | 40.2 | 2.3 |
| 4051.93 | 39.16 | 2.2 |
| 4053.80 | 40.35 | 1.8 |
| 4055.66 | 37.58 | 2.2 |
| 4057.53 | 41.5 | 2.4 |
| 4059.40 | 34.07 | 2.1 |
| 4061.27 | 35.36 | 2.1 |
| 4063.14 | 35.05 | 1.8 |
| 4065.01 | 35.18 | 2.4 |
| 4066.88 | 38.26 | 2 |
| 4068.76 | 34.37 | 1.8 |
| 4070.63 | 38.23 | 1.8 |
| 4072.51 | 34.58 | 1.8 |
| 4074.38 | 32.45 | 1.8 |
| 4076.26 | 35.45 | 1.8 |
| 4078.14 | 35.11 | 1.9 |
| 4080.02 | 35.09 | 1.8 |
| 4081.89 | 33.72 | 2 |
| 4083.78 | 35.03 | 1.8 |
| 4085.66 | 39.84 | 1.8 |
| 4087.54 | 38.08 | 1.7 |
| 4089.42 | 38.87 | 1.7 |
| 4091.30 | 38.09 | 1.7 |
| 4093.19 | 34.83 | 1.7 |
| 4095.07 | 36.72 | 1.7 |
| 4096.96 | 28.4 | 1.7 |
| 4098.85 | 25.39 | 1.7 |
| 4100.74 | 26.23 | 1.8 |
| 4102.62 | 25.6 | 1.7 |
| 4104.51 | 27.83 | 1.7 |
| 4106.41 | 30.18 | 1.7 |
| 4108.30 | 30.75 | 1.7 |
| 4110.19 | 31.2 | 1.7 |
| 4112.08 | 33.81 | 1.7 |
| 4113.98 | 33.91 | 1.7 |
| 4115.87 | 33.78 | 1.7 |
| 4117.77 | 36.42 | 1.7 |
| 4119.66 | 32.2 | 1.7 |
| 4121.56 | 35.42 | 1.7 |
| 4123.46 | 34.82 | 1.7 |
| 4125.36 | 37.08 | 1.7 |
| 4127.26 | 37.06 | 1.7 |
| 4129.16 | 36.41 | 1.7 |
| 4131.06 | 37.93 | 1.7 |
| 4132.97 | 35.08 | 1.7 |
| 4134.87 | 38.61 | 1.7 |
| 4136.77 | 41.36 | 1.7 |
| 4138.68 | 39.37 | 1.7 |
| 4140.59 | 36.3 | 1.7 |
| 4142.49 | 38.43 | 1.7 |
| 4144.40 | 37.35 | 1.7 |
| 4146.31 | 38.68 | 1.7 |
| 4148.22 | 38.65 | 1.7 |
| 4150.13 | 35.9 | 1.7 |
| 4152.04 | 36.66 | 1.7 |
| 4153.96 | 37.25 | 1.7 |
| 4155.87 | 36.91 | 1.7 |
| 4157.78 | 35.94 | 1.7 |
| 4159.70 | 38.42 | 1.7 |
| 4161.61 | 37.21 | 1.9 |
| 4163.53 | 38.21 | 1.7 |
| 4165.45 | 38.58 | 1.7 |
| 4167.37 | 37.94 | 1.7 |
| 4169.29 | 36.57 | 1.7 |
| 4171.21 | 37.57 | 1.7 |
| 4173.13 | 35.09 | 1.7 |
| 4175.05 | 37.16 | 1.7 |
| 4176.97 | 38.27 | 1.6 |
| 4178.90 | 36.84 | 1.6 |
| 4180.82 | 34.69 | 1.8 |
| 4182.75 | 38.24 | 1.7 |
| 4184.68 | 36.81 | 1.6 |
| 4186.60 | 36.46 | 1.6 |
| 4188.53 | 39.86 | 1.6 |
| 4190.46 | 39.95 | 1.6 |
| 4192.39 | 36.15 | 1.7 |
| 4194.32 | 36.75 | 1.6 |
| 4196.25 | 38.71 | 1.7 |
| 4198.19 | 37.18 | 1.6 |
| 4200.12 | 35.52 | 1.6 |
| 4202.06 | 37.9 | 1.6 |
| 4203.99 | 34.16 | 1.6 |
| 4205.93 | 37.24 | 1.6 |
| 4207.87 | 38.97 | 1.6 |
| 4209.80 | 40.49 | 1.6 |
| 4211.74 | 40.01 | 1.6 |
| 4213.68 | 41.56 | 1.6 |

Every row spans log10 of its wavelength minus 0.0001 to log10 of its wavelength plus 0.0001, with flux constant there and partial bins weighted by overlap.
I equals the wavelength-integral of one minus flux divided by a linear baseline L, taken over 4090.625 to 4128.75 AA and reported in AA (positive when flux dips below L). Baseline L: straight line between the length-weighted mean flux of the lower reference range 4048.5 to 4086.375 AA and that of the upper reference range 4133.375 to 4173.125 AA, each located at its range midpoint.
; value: 4.7 AA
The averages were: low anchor 36.6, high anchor 37.7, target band 32.5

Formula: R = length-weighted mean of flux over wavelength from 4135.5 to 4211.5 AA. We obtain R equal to 37.6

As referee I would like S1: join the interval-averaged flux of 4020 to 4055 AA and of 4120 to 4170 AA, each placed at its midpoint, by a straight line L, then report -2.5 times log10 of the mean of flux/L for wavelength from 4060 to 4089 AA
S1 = 0.07 mag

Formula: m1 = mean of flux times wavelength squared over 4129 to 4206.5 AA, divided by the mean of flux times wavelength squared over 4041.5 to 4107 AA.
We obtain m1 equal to 1.11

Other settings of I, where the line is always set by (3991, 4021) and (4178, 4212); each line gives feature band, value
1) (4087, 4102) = 1.8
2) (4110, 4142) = 1.2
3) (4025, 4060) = -0.6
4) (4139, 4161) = 0.1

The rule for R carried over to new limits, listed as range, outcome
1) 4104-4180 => 36.2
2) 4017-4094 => 37.3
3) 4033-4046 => 38.4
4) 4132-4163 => 37.6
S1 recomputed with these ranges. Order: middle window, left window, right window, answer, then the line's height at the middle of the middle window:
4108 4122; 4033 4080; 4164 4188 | 0.11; 37.2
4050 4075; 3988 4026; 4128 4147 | 0.02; 37.7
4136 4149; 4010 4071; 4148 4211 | -0.03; 37.6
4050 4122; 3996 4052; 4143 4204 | 0.10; 37.7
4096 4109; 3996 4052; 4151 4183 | 0.33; 37.5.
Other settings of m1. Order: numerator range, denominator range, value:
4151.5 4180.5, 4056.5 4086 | 1.09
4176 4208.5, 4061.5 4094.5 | 1.09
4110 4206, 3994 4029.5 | 1.04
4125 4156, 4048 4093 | 1.06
